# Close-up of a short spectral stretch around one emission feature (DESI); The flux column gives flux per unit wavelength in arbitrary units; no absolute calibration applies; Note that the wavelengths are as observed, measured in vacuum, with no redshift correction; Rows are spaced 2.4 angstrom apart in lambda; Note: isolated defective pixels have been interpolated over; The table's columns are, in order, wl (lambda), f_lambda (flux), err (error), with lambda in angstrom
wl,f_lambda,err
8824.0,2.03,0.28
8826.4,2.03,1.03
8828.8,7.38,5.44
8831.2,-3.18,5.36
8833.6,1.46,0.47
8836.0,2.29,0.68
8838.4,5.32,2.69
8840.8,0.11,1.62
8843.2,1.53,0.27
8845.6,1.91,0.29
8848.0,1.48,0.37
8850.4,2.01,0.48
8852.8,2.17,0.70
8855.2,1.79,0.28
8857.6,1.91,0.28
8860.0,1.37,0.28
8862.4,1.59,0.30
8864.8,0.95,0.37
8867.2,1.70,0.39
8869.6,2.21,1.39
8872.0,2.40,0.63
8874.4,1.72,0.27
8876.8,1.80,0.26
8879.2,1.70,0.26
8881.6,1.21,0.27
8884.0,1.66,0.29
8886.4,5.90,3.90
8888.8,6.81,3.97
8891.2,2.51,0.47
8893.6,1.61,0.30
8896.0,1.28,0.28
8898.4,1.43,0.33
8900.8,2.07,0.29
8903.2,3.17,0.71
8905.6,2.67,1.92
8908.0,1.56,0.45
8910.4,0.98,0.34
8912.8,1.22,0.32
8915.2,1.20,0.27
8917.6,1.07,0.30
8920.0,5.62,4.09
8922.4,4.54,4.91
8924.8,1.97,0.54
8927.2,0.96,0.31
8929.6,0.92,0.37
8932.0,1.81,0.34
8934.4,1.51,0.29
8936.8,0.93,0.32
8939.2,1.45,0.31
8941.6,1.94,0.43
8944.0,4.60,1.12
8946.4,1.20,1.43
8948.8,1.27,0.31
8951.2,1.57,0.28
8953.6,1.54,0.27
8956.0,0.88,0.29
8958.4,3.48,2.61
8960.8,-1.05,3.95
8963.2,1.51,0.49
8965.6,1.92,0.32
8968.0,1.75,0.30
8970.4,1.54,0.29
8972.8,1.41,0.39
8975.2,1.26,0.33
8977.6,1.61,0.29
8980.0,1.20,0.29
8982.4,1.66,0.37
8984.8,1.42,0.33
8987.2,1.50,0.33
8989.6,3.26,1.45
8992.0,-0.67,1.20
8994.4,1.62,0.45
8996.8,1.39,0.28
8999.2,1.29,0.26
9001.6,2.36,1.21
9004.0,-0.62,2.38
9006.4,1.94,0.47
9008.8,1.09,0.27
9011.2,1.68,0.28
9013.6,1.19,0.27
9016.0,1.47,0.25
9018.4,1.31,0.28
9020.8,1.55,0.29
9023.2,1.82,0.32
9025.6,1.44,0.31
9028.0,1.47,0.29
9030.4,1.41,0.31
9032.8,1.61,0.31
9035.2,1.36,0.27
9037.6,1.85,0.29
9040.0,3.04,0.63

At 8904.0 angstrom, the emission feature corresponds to H-beta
